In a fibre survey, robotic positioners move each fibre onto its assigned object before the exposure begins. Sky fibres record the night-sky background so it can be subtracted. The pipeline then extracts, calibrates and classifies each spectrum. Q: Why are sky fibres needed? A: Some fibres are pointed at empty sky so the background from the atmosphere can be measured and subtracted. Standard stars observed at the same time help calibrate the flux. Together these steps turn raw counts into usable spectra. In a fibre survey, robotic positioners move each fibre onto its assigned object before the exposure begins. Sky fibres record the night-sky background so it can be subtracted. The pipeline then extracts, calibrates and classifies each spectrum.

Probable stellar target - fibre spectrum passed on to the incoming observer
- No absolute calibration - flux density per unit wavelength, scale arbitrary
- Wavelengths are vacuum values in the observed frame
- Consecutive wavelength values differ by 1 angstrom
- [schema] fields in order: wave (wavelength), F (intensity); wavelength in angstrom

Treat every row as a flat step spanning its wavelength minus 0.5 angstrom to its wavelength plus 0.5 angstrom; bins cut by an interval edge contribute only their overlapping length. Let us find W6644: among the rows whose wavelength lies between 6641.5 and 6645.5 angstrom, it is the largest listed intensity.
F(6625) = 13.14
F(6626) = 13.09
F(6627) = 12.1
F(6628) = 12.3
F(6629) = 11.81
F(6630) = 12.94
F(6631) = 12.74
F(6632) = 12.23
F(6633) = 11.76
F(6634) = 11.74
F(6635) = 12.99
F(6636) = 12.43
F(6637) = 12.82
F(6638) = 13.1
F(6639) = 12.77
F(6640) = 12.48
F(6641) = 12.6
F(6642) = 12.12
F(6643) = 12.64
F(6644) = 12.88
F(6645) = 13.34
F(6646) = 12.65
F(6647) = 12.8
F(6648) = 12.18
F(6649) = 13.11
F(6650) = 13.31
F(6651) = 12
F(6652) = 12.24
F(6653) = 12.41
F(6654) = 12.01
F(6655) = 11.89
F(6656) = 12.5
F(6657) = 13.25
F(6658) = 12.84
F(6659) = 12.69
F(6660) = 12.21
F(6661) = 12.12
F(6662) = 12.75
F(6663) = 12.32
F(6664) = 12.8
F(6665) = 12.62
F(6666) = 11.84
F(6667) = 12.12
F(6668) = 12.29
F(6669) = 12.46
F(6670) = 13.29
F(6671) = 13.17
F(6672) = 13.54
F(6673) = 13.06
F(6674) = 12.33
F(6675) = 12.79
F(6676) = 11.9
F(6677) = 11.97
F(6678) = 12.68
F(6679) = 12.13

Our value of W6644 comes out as 13.34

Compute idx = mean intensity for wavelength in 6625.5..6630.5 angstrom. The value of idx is 12.4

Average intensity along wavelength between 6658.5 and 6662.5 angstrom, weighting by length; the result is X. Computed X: 12.4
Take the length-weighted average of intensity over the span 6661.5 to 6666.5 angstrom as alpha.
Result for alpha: 12.5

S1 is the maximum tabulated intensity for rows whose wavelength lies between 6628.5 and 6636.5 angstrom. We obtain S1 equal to 12.99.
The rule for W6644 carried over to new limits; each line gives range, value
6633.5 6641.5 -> 13.1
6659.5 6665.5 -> 12.8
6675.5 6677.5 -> 11.97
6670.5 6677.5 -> 13.54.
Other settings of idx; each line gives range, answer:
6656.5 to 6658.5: 13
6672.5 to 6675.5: 12.7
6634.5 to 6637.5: 12.7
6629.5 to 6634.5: 12.3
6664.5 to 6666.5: 12.2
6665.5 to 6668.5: 12.1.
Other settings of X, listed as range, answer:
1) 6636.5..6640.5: 12.8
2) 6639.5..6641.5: 12.5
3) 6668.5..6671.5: 13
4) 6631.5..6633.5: 12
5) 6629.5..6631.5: 12.8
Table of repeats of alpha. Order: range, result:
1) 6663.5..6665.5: 12.7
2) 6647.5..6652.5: 12.6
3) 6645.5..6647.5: 12.7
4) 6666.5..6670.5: 12.5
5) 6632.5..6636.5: 12.2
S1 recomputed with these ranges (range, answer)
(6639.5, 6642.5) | 12.6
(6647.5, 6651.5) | 13.31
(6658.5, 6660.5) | 12.69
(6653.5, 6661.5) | 13.25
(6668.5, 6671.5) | 13.29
